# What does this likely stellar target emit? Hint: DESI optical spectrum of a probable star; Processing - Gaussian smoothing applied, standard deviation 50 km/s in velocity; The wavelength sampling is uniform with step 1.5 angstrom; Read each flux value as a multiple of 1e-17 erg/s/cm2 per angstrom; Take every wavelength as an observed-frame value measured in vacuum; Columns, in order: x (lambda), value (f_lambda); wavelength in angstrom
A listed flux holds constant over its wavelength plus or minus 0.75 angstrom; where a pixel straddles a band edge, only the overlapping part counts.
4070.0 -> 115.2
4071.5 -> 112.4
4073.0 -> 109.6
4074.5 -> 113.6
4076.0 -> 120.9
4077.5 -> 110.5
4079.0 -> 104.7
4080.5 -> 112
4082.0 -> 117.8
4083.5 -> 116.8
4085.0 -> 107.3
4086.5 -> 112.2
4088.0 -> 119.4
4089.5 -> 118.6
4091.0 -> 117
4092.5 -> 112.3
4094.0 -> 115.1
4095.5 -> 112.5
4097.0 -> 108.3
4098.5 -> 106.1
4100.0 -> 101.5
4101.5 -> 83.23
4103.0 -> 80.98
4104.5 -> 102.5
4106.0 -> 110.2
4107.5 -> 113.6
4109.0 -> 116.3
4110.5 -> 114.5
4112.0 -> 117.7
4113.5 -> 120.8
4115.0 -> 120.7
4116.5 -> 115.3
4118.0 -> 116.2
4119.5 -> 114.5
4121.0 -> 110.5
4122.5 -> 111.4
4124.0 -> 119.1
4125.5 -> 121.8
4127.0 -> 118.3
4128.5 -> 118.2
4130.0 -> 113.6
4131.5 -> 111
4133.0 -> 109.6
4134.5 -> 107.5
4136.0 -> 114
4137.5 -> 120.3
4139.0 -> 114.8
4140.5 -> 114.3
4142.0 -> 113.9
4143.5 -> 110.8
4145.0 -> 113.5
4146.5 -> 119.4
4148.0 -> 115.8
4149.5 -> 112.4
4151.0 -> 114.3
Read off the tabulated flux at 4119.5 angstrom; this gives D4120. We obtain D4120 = 114.5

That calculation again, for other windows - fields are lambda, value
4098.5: 106.1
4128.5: 118.2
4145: 113.5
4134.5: 107.5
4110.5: 114.5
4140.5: 114.3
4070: 115.2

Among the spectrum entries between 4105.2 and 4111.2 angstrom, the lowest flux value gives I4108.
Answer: 110.2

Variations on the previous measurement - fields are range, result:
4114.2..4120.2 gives 114.5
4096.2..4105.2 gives 80.98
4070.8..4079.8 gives 104.7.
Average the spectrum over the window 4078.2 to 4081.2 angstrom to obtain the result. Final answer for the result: 108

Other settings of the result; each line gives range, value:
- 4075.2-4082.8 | 113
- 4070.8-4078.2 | 113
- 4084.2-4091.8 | 115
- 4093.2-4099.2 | 111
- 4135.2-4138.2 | 117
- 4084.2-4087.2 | 110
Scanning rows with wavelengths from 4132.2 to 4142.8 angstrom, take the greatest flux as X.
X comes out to 120.3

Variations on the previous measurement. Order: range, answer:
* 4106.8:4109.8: 116.3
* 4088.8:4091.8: 118.6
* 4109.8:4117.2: 120.8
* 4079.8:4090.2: 119.4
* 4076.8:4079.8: 110.5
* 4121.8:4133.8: 121.8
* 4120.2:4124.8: 119.1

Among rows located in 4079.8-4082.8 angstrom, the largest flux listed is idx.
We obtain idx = 117.8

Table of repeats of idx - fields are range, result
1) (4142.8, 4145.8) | 113.5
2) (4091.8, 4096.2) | 115.1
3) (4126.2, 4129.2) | 118.3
